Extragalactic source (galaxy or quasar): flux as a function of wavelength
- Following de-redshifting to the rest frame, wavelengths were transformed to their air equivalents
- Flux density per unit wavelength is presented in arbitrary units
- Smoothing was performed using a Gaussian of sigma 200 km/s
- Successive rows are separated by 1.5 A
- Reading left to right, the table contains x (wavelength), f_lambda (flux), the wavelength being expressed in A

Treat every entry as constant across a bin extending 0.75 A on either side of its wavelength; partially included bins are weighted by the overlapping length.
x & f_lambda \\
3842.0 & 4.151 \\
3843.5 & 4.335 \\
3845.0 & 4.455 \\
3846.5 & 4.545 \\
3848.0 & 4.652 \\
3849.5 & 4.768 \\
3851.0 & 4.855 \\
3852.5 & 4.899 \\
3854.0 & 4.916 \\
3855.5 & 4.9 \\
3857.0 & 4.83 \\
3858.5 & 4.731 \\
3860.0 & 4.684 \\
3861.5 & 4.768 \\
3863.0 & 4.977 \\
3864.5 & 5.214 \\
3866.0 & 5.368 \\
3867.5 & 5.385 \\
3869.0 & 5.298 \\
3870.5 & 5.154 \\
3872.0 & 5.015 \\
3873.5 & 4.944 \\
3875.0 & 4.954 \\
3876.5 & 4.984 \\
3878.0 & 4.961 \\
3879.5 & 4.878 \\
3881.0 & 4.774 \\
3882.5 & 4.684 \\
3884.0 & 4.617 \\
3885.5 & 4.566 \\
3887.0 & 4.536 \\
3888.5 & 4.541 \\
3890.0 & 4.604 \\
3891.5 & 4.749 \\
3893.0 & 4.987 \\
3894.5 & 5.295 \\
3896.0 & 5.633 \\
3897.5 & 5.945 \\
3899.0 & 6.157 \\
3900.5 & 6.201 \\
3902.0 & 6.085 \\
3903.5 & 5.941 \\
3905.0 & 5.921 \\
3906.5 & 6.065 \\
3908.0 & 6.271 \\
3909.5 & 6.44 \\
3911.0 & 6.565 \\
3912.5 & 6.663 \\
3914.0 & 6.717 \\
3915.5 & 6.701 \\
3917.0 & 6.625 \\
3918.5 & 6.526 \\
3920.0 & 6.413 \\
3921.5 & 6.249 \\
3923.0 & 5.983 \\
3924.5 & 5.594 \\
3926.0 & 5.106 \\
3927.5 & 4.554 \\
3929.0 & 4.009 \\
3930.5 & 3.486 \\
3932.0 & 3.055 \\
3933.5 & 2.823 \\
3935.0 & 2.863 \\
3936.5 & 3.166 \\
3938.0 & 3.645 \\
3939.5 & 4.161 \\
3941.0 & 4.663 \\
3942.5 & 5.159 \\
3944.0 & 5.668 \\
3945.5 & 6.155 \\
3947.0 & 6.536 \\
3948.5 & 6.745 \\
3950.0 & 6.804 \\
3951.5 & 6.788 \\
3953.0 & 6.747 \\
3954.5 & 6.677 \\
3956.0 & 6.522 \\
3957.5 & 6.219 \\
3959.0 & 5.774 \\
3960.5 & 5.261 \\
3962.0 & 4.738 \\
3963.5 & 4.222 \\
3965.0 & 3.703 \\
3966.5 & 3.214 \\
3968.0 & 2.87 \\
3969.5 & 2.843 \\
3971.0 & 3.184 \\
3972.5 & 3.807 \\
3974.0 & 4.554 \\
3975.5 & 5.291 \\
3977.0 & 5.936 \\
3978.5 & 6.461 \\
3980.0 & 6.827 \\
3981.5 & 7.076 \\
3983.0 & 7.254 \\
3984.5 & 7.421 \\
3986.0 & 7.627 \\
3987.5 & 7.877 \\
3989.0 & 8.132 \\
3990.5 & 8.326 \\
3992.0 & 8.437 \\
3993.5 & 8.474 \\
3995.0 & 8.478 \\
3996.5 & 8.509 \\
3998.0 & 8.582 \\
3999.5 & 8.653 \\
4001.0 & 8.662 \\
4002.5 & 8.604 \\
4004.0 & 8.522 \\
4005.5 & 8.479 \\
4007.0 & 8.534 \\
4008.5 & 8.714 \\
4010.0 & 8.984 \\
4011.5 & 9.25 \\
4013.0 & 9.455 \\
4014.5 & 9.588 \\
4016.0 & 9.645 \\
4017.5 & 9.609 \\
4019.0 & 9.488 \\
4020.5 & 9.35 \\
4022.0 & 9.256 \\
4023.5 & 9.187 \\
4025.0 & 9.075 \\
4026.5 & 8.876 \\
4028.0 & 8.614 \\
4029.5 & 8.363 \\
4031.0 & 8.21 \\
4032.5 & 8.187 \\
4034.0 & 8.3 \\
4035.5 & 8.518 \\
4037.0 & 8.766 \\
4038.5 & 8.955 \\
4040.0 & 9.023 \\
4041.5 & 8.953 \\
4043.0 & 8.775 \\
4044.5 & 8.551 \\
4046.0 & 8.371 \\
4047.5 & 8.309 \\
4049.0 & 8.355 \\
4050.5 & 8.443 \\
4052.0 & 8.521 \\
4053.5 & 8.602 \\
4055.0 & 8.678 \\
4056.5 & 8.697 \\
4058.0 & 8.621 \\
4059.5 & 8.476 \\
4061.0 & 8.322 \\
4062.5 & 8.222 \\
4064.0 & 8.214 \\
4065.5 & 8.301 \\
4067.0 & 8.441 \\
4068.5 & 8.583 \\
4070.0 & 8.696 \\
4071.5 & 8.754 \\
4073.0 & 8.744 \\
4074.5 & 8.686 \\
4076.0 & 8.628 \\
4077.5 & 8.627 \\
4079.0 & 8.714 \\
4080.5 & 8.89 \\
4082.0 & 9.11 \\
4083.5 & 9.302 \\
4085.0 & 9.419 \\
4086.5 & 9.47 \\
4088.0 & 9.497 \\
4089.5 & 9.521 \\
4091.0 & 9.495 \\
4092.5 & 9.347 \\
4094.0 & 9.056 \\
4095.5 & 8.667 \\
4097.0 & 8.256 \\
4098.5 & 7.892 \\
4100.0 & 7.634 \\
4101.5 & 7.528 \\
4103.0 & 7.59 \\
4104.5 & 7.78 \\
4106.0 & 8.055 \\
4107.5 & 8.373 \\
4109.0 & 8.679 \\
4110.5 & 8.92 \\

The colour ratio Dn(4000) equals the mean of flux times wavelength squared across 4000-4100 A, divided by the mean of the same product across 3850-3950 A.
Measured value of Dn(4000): 1.82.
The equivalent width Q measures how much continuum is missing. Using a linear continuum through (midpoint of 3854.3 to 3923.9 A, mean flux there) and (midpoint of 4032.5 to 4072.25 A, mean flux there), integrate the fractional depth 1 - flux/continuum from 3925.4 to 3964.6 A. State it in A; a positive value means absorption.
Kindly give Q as 8.98 A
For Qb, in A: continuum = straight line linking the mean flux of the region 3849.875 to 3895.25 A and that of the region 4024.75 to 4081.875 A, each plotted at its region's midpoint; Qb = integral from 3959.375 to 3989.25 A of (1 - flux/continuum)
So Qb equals 7.0 A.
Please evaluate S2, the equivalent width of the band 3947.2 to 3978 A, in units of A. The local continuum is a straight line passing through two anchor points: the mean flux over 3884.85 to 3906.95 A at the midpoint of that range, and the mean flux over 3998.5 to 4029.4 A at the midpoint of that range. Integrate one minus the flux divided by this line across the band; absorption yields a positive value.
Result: 9.4 A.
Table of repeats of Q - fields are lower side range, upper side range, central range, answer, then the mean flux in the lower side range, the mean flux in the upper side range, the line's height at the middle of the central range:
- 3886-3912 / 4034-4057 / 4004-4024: -2.97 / 5.64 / 8.62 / 7.98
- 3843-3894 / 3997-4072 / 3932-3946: 5.07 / 4.84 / 8.73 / 6.49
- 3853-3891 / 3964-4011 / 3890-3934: -0.37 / 4.89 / 6.9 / 5.59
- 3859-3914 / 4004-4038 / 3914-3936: 4.46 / 5.34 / 8.92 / 6.37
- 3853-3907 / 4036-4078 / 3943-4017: 2.73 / 5.14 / 8.58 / 7.08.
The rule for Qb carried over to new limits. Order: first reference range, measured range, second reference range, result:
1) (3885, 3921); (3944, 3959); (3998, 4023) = 1.6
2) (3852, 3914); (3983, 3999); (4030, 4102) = -1.9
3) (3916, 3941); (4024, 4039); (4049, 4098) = -2.0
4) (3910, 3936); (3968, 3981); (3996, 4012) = 4.7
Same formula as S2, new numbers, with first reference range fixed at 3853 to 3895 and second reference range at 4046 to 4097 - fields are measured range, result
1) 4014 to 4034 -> -3.01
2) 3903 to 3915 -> -1.61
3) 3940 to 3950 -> 0.70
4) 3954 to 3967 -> 2.80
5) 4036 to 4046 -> -0.78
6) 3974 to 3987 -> 0.66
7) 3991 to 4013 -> -3.74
